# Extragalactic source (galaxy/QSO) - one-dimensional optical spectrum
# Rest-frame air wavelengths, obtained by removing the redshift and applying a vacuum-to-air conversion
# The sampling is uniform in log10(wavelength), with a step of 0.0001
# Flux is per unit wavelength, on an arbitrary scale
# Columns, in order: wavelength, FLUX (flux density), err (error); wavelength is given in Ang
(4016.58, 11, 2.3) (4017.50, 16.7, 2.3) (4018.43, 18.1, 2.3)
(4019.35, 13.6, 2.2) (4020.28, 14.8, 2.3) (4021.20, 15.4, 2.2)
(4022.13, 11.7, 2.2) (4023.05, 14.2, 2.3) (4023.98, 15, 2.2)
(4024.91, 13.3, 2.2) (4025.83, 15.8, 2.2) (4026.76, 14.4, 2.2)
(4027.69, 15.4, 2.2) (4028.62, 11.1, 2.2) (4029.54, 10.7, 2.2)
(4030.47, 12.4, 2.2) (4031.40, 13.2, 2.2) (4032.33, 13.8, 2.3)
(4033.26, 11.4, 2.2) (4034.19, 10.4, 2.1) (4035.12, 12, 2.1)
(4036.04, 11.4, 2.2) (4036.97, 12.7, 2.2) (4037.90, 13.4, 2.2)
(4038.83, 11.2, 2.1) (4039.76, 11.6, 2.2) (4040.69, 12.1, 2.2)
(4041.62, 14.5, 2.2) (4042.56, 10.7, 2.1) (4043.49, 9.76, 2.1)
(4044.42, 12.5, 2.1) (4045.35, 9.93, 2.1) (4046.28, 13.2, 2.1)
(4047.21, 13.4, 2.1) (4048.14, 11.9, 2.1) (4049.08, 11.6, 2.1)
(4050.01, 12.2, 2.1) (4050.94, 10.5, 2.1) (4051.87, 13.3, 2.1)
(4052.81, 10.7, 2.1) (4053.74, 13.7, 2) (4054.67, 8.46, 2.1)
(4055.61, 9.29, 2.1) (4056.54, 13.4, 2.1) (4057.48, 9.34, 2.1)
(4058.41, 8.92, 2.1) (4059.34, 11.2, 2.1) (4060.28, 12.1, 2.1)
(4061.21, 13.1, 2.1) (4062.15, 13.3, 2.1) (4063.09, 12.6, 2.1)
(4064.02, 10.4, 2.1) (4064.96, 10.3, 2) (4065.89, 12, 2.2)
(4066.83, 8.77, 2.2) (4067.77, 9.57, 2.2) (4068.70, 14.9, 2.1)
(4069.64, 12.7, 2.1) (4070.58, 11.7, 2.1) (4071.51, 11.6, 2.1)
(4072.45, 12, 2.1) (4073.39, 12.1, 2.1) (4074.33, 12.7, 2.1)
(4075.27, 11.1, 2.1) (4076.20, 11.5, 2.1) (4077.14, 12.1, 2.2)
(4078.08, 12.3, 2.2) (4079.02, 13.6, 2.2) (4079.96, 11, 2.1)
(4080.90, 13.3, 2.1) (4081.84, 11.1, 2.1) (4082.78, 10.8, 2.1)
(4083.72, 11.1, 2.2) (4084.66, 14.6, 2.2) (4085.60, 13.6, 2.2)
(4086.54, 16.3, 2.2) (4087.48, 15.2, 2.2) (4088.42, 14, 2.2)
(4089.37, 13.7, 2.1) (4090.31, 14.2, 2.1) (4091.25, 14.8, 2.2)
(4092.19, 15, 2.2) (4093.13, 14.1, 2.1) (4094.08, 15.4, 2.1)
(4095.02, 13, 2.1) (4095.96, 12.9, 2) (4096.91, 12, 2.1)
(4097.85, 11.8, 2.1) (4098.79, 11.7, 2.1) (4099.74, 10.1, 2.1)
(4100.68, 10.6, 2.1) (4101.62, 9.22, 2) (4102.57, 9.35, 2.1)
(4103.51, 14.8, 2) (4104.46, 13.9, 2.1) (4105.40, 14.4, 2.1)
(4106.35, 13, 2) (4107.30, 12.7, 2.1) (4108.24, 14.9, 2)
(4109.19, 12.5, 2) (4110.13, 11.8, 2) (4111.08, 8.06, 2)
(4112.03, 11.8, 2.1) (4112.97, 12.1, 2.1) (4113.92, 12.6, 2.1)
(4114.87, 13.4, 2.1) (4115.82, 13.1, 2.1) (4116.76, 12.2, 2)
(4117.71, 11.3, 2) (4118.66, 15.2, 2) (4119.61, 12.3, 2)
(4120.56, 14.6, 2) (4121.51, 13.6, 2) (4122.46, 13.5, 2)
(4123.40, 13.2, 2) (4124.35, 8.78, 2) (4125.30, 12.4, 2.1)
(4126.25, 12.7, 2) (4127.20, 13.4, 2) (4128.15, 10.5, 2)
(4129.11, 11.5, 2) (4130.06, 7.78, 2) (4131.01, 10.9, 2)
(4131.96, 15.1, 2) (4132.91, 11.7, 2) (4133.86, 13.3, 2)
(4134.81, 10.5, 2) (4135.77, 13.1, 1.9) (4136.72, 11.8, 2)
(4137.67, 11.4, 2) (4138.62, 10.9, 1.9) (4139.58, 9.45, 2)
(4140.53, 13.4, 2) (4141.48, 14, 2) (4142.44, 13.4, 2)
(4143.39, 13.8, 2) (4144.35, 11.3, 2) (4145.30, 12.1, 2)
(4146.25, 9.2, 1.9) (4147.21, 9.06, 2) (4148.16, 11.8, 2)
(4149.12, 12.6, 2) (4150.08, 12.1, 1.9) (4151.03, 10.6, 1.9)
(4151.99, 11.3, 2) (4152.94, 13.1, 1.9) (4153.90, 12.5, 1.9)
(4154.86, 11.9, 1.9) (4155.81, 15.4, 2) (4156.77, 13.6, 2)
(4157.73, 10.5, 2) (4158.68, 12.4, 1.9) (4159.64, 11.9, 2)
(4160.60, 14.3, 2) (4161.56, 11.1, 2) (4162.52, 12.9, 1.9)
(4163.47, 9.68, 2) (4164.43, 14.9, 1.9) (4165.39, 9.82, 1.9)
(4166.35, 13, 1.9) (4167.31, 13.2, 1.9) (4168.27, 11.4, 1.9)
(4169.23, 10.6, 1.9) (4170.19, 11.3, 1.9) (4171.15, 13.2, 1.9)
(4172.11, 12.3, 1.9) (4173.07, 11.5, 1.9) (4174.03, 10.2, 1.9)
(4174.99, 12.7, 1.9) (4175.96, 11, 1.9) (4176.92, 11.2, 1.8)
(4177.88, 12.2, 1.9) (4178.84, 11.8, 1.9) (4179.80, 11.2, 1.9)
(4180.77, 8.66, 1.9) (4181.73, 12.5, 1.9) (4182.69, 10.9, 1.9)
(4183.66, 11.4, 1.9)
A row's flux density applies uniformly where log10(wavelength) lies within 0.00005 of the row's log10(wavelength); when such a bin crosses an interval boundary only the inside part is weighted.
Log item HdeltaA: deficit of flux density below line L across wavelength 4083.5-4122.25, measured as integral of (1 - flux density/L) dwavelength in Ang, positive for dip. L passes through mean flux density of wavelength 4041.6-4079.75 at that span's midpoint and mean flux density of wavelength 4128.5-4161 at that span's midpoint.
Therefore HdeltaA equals -3.8 Ang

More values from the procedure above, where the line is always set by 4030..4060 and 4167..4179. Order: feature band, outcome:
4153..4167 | -0.88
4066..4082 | -0.28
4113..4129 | -1.26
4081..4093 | -2.05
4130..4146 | -0.49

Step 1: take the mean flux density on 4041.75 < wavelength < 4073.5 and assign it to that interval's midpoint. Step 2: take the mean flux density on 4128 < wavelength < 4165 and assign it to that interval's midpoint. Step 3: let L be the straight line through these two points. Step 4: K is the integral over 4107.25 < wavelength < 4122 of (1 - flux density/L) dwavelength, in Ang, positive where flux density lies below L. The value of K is -1.0 Ang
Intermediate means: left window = 11.5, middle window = 12.6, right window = 12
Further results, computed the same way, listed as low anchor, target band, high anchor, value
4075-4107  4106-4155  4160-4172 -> 1.40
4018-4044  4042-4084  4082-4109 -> 4.62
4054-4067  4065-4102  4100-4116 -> -2.86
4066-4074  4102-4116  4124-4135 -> -1.07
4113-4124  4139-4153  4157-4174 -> 0.76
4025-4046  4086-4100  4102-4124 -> -1.13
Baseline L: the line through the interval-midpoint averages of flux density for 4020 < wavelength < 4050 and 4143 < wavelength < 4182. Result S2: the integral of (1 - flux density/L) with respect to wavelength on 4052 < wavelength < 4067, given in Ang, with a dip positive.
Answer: 1.5 Ang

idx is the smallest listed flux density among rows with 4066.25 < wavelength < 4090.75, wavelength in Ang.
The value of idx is 8.77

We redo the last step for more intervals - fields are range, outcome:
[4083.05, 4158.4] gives 7.78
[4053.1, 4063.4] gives 8.46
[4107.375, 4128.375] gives 8.06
